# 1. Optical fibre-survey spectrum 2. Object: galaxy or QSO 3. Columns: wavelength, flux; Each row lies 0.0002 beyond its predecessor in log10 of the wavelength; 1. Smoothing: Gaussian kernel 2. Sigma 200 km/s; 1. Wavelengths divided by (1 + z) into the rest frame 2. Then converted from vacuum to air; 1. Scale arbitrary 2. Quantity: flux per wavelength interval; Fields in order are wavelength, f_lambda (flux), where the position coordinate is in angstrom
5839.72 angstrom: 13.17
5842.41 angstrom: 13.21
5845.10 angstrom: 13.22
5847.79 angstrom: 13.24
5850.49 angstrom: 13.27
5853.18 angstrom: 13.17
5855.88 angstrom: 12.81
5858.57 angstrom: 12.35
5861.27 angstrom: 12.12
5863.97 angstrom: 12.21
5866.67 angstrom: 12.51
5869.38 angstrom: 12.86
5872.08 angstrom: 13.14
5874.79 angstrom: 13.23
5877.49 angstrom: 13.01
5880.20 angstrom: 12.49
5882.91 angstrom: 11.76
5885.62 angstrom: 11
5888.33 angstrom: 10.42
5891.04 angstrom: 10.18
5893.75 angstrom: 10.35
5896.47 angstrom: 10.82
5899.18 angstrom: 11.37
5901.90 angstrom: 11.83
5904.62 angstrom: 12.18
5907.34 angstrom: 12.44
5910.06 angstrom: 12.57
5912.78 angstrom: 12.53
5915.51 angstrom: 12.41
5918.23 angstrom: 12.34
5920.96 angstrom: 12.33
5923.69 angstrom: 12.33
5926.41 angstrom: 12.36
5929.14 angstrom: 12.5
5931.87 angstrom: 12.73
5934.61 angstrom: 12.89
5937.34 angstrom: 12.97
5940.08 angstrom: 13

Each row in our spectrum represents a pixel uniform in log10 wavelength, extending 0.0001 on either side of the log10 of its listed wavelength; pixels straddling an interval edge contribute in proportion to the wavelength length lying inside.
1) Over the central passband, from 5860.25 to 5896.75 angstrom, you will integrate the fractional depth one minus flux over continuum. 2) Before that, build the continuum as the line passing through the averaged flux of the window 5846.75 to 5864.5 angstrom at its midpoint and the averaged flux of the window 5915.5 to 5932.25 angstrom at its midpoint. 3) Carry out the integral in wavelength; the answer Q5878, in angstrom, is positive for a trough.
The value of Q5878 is 2.2 angstrom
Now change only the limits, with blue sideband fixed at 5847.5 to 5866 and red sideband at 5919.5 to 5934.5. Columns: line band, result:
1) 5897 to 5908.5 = 0.63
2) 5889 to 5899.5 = 1.66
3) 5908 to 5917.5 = 0.03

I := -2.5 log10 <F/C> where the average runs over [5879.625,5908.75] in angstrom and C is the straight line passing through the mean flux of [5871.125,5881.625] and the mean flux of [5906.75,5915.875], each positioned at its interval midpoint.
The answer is 0.13 mag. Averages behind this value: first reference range 12.9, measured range 11.3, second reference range 12.5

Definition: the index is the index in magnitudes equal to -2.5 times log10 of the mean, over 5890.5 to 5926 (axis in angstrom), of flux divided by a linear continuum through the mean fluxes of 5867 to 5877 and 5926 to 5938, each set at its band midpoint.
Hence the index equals 0.08 mag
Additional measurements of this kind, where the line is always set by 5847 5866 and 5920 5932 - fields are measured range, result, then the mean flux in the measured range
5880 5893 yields 0.15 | 11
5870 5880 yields -0.03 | 13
